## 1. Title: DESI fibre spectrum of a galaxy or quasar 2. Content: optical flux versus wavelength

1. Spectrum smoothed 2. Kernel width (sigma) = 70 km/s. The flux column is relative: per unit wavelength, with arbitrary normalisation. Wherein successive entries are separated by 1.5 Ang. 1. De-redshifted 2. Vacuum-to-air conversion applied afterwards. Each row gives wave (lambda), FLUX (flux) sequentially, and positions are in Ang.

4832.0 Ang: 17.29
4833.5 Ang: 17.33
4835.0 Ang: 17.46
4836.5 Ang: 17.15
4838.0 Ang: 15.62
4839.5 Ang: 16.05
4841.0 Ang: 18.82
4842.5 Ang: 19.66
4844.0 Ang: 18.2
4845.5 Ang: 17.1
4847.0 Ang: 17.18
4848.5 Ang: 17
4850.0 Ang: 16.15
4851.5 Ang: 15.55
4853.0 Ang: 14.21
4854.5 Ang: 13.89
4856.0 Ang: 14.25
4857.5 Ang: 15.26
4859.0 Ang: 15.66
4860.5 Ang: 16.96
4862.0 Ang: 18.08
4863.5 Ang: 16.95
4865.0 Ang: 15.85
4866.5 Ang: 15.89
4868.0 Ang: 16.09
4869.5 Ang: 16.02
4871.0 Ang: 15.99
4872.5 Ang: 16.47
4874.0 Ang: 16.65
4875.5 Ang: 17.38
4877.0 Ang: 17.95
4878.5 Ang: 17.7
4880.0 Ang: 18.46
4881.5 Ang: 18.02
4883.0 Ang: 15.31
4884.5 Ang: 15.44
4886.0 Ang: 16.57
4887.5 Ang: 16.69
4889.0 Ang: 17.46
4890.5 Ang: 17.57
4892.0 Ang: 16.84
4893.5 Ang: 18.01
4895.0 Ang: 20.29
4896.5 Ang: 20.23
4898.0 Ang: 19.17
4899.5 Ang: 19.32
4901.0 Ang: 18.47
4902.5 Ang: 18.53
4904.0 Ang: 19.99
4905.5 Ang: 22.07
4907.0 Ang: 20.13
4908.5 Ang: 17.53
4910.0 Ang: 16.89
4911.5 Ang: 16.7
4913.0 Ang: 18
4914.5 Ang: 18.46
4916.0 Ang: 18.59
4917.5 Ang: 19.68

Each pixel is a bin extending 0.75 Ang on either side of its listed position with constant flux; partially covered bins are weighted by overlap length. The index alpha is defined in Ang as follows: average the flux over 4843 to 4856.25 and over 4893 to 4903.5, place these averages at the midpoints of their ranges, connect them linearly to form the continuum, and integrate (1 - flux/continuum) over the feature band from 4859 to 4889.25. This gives 1.5 Ang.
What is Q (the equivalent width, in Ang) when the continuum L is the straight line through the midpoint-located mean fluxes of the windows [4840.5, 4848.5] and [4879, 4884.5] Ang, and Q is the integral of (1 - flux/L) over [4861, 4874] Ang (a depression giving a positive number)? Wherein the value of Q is 0.7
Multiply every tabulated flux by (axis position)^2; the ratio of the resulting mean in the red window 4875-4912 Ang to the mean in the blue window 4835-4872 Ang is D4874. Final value 1.1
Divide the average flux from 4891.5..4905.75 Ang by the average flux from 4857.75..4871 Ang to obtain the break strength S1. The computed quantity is 1.2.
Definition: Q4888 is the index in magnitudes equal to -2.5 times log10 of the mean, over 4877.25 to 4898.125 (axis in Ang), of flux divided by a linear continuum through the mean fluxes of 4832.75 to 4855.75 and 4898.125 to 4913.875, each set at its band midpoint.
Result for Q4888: 0.03 mag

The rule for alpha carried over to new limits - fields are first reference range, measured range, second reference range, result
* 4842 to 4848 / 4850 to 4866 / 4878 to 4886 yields 1.7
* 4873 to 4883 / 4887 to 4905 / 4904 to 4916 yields -0.5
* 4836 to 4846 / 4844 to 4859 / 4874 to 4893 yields 1.4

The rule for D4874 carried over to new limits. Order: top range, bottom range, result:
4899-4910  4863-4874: 1.21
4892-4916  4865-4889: 1.14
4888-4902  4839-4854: 1.12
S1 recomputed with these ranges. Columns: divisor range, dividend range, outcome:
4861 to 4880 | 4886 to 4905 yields 1.10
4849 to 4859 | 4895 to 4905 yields 1.30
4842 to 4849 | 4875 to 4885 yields 0.97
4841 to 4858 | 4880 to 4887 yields 1.01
